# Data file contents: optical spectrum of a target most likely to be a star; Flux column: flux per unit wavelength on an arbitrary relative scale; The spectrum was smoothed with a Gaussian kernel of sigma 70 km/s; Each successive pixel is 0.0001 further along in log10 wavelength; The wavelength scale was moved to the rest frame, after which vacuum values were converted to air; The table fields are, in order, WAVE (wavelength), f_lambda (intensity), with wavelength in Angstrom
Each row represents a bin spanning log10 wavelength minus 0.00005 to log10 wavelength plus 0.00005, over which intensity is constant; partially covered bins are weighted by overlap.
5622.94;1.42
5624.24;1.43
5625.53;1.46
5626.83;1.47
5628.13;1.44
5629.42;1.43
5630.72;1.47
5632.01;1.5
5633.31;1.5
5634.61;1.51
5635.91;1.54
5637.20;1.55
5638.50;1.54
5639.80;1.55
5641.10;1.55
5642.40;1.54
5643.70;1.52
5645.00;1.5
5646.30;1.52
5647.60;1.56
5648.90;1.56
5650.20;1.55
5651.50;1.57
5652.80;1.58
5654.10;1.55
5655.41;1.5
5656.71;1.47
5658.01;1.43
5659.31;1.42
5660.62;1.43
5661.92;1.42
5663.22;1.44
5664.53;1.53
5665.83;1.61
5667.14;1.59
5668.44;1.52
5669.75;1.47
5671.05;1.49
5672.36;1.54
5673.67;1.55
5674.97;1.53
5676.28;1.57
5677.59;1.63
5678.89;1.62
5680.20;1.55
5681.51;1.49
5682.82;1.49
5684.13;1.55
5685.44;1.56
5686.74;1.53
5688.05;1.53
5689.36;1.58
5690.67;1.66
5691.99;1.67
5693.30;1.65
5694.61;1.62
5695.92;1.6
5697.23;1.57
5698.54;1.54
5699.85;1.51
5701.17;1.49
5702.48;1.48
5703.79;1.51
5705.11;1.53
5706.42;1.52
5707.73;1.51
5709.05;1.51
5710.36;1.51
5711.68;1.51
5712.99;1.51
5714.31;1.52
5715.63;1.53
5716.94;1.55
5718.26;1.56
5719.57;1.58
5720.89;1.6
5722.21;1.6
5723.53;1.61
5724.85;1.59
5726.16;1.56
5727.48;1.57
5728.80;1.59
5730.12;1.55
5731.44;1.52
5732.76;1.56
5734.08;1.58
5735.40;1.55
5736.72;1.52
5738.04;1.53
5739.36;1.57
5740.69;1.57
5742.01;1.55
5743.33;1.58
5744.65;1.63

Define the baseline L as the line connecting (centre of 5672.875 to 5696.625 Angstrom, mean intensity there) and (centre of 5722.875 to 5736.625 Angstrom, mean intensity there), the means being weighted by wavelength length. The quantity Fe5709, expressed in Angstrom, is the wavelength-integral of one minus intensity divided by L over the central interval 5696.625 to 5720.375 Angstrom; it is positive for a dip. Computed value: 0.70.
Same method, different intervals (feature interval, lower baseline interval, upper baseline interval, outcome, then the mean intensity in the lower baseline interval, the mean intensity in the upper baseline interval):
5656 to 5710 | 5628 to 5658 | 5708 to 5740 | 0.1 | 1.52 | 1.55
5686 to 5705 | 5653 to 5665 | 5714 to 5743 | -0.6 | 1.47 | 1.56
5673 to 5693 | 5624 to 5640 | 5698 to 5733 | -0.6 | 1.49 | 1.54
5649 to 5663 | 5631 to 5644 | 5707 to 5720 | 0.3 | 1.53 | 1.53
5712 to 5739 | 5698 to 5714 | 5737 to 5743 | -0.4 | 1.51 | 1.55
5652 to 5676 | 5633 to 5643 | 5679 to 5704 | 0.6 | 1.54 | 1.56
